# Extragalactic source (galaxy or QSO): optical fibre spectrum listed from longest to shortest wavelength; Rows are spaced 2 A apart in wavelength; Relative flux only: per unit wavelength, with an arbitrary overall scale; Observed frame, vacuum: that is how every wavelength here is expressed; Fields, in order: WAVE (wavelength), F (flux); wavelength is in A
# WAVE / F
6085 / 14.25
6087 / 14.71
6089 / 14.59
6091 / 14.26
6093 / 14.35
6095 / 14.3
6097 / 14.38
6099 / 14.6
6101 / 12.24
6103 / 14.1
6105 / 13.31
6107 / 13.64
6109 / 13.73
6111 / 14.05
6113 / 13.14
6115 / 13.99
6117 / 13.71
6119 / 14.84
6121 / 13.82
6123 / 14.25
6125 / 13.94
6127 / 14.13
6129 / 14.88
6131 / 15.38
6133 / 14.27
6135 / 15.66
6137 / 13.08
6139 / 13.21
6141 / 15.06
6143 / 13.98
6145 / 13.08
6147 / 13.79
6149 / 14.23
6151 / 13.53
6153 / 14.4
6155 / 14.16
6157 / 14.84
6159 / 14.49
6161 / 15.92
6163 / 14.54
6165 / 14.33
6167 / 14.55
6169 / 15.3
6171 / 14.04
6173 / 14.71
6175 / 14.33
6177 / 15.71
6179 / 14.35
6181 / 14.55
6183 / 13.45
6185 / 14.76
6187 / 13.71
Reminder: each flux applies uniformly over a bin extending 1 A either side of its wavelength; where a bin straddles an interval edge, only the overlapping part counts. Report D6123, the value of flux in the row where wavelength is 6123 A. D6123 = 14.25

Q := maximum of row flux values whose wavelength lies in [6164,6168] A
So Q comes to 14.55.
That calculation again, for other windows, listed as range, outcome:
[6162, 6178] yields 15.71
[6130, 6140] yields 15.66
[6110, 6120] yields 14.84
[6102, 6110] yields 14.1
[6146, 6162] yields 15.92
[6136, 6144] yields 15.06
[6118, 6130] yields 14.88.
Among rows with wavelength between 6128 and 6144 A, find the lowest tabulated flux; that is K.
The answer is 13.08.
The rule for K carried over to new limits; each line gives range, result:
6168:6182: 14.04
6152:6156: 14.16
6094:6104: 12.24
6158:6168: 14.33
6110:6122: 13.14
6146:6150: 13.79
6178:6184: 13.45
